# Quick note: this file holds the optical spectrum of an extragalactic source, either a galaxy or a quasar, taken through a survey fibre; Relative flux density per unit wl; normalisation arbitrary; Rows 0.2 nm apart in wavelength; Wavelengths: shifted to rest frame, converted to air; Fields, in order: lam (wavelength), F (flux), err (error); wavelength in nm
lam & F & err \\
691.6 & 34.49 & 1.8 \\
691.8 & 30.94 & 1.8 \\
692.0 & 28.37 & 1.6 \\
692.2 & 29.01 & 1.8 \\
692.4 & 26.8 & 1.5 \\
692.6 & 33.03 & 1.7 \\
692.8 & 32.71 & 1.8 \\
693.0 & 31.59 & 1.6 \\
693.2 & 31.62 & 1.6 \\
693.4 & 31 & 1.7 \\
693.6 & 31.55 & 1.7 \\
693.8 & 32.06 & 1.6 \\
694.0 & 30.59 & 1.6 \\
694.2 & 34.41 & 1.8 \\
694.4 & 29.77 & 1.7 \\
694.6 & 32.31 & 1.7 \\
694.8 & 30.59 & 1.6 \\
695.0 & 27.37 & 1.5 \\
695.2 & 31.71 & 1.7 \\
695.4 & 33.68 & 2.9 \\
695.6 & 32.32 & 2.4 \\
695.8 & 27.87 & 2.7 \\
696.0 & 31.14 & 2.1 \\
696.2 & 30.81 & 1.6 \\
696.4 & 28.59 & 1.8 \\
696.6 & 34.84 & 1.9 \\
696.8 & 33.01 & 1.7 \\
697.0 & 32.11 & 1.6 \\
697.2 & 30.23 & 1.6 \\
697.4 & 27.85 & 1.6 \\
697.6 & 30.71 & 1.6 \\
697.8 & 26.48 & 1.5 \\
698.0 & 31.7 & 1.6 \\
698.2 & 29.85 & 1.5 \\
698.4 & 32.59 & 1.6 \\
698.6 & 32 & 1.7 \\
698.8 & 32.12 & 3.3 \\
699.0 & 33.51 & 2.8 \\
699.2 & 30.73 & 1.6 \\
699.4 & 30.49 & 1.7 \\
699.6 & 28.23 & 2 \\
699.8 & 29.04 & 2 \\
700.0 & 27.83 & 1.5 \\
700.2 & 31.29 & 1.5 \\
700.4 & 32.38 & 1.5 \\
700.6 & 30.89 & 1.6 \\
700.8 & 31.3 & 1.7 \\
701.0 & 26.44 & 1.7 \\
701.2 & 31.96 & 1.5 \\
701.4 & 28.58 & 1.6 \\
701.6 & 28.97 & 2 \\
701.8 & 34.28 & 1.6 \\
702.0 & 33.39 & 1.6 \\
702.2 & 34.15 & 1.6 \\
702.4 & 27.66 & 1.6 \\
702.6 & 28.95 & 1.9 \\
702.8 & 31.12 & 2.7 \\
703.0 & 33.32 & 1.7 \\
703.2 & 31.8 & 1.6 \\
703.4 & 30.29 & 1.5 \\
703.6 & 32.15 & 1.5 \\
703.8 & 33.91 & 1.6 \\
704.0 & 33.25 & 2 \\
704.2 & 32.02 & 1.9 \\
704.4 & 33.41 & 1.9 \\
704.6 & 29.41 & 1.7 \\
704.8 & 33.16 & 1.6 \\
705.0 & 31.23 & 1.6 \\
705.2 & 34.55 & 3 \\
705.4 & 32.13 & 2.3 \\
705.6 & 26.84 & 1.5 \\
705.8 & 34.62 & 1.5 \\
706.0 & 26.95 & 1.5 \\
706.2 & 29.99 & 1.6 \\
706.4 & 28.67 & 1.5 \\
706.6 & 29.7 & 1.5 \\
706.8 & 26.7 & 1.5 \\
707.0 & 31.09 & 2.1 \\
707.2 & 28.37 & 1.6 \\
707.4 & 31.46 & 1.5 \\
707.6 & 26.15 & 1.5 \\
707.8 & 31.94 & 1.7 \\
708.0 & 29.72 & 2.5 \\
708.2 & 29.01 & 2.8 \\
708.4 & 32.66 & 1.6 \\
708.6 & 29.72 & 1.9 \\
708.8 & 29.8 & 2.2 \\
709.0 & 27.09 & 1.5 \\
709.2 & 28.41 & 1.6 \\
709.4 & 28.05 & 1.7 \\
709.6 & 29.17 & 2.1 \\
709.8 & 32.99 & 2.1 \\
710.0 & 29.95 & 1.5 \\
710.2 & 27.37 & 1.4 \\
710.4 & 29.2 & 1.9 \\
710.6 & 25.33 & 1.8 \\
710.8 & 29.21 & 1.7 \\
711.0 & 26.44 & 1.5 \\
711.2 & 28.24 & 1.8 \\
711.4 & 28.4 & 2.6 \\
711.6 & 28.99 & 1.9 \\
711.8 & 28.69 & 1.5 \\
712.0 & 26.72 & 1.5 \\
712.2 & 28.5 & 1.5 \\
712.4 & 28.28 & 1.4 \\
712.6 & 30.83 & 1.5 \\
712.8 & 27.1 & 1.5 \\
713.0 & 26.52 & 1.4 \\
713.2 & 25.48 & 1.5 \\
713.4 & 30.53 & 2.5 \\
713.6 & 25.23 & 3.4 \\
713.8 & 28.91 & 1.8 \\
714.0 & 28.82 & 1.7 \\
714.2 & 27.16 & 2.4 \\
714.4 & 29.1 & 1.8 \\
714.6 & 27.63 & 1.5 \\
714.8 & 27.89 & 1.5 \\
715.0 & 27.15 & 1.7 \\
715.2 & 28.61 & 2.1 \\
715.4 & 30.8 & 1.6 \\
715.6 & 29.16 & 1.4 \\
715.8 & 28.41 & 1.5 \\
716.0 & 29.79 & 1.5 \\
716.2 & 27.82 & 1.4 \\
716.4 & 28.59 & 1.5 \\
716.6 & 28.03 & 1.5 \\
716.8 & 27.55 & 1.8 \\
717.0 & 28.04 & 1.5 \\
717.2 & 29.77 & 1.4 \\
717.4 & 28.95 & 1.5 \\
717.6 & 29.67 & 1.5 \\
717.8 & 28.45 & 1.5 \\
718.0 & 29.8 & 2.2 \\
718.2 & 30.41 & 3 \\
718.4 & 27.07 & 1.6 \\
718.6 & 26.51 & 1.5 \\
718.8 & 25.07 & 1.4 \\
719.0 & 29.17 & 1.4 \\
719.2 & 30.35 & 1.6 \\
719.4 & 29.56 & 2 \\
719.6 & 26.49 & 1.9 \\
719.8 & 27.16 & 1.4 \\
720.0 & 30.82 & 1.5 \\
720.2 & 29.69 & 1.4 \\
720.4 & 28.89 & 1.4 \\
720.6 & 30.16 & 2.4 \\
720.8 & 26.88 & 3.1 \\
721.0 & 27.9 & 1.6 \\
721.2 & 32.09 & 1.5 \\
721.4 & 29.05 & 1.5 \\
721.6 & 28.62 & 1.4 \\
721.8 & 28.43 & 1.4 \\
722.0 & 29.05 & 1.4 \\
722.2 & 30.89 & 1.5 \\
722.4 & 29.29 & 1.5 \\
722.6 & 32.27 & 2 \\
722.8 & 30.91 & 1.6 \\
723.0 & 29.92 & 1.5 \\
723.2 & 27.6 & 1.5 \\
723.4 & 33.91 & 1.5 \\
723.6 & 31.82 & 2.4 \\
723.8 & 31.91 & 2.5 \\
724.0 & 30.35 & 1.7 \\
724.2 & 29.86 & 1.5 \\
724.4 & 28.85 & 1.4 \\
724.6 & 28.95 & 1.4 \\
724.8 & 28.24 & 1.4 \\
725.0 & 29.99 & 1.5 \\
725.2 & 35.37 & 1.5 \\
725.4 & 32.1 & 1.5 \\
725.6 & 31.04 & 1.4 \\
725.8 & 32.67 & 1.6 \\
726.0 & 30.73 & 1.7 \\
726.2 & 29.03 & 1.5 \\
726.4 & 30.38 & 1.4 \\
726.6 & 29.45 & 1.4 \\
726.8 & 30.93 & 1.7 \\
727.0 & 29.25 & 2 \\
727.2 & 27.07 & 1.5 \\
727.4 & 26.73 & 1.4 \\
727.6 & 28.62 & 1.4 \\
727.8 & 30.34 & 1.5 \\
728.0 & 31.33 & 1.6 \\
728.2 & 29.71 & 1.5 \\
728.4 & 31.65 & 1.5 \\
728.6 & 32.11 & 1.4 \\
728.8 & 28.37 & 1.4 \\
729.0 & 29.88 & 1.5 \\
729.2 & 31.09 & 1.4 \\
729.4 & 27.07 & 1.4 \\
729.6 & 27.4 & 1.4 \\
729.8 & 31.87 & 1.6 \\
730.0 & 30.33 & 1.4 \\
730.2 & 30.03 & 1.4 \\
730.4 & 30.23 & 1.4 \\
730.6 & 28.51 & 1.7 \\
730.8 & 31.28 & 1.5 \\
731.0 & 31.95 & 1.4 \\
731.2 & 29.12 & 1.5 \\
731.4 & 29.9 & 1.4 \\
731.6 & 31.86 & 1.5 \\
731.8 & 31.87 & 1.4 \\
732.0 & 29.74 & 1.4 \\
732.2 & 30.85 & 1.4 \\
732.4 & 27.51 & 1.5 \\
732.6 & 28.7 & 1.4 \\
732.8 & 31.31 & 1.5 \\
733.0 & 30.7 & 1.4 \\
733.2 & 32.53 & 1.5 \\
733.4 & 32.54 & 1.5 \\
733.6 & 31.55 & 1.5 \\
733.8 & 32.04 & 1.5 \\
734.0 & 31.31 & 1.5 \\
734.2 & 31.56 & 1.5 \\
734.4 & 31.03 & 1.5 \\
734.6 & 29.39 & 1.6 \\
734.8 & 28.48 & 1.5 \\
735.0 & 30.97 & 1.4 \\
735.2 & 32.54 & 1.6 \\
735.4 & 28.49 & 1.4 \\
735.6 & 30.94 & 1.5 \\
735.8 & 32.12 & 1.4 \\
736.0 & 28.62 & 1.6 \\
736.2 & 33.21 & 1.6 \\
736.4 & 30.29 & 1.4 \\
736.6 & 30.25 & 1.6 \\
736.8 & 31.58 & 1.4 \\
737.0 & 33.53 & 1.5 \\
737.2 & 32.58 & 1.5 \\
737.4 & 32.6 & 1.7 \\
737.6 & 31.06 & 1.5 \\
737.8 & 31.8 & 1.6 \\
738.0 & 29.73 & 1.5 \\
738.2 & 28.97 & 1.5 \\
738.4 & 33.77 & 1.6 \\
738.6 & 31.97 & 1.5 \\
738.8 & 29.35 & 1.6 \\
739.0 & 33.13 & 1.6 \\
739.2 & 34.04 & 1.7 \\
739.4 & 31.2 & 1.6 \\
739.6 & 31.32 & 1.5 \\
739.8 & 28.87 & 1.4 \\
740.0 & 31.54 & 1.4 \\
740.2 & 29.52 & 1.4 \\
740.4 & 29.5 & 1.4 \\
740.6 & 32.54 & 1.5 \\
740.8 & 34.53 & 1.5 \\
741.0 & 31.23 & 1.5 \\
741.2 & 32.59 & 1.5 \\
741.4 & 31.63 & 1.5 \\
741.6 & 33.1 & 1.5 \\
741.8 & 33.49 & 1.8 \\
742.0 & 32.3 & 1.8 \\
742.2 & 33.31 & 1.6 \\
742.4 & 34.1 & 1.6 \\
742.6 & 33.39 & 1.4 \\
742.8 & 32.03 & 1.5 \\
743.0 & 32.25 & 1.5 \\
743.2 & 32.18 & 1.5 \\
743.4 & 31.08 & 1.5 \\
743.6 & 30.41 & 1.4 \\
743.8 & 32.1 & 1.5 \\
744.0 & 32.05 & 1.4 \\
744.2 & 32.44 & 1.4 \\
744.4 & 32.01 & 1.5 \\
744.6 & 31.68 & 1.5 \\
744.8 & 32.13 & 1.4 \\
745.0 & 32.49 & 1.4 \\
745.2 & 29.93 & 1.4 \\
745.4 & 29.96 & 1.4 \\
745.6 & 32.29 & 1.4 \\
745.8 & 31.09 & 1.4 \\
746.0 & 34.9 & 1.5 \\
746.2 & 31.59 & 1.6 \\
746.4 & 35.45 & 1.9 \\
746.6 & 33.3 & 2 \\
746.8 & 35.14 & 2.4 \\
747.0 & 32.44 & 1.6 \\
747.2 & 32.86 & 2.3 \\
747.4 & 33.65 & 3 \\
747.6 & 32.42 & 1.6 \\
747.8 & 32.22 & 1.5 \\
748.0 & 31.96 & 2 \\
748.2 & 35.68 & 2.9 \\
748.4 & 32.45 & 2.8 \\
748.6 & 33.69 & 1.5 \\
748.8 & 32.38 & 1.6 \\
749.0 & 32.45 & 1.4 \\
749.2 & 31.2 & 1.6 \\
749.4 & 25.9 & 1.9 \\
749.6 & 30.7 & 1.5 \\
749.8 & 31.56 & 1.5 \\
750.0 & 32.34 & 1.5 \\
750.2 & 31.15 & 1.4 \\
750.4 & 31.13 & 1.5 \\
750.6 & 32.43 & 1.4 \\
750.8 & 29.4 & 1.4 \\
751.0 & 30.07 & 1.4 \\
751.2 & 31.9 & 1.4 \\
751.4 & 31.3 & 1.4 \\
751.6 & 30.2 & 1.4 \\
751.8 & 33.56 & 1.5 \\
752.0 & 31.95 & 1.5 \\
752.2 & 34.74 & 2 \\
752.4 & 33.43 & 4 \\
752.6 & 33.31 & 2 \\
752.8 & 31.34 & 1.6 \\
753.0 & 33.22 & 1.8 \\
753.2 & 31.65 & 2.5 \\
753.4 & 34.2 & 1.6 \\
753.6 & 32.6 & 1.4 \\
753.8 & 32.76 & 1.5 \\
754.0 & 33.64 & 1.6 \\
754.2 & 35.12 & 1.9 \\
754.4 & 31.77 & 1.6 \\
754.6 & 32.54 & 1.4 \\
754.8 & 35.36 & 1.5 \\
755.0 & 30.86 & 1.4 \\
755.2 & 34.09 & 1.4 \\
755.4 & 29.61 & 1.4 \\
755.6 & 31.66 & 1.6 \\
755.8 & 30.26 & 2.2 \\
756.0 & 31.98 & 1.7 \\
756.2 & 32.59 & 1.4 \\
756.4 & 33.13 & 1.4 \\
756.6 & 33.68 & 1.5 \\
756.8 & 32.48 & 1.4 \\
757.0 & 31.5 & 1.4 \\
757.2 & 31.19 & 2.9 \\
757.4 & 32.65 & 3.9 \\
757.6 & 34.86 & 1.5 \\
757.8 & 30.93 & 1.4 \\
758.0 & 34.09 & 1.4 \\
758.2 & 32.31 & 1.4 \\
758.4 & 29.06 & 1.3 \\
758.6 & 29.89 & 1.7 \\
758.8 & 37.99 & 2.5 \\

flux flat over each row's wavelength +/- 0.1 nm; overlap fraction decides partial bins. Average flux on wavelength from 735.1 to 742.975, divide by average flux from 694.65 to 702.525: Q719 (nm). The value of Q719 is 1.0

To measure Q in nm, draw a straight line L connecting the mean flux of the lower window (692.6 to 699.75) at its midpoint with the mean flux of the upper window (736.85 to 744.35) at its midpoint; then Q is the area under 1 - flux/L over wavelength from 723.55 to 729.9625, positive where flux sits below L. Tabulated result 0.31 nm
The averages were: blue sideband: 31.1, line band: 30.1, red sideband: 31.9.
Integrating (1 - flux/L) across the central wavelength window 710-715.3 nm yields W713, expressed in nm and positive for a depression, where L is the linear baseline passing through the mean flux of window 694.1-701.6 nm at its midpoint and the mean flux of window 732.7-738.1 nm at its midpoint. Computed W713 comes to 0.50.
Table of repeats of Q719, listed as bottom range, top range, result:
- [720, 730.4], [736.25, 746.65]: 1.06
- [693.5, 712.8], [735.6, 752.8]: 1.05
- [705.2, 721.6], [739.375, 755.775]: 1.12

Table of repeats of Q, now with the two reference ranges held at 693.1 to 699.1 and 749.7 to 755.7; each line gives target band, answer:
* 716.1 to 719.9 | 0.39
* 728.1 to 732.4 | 0.23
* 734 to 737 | 0.11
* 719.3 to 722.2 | 0.24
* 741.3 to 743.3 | -0.04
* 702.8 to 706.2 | -0.05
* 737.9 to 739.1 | 0.03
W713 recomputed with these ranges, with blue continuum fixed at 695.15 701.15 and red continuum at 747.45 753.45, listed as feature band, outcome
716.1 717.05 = 0.097 nm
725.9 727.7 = 0.131 nm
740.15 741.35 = 0.001 nm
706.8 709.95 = 0.138 nm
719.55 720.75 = 0.091 nm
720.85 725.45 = 0.157 nm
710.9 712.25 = 0.134 nm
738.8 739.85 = 0.003 nm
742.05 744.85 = -0.036 nm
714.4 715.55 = 0.097 nm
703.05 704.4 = -0.066 nm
